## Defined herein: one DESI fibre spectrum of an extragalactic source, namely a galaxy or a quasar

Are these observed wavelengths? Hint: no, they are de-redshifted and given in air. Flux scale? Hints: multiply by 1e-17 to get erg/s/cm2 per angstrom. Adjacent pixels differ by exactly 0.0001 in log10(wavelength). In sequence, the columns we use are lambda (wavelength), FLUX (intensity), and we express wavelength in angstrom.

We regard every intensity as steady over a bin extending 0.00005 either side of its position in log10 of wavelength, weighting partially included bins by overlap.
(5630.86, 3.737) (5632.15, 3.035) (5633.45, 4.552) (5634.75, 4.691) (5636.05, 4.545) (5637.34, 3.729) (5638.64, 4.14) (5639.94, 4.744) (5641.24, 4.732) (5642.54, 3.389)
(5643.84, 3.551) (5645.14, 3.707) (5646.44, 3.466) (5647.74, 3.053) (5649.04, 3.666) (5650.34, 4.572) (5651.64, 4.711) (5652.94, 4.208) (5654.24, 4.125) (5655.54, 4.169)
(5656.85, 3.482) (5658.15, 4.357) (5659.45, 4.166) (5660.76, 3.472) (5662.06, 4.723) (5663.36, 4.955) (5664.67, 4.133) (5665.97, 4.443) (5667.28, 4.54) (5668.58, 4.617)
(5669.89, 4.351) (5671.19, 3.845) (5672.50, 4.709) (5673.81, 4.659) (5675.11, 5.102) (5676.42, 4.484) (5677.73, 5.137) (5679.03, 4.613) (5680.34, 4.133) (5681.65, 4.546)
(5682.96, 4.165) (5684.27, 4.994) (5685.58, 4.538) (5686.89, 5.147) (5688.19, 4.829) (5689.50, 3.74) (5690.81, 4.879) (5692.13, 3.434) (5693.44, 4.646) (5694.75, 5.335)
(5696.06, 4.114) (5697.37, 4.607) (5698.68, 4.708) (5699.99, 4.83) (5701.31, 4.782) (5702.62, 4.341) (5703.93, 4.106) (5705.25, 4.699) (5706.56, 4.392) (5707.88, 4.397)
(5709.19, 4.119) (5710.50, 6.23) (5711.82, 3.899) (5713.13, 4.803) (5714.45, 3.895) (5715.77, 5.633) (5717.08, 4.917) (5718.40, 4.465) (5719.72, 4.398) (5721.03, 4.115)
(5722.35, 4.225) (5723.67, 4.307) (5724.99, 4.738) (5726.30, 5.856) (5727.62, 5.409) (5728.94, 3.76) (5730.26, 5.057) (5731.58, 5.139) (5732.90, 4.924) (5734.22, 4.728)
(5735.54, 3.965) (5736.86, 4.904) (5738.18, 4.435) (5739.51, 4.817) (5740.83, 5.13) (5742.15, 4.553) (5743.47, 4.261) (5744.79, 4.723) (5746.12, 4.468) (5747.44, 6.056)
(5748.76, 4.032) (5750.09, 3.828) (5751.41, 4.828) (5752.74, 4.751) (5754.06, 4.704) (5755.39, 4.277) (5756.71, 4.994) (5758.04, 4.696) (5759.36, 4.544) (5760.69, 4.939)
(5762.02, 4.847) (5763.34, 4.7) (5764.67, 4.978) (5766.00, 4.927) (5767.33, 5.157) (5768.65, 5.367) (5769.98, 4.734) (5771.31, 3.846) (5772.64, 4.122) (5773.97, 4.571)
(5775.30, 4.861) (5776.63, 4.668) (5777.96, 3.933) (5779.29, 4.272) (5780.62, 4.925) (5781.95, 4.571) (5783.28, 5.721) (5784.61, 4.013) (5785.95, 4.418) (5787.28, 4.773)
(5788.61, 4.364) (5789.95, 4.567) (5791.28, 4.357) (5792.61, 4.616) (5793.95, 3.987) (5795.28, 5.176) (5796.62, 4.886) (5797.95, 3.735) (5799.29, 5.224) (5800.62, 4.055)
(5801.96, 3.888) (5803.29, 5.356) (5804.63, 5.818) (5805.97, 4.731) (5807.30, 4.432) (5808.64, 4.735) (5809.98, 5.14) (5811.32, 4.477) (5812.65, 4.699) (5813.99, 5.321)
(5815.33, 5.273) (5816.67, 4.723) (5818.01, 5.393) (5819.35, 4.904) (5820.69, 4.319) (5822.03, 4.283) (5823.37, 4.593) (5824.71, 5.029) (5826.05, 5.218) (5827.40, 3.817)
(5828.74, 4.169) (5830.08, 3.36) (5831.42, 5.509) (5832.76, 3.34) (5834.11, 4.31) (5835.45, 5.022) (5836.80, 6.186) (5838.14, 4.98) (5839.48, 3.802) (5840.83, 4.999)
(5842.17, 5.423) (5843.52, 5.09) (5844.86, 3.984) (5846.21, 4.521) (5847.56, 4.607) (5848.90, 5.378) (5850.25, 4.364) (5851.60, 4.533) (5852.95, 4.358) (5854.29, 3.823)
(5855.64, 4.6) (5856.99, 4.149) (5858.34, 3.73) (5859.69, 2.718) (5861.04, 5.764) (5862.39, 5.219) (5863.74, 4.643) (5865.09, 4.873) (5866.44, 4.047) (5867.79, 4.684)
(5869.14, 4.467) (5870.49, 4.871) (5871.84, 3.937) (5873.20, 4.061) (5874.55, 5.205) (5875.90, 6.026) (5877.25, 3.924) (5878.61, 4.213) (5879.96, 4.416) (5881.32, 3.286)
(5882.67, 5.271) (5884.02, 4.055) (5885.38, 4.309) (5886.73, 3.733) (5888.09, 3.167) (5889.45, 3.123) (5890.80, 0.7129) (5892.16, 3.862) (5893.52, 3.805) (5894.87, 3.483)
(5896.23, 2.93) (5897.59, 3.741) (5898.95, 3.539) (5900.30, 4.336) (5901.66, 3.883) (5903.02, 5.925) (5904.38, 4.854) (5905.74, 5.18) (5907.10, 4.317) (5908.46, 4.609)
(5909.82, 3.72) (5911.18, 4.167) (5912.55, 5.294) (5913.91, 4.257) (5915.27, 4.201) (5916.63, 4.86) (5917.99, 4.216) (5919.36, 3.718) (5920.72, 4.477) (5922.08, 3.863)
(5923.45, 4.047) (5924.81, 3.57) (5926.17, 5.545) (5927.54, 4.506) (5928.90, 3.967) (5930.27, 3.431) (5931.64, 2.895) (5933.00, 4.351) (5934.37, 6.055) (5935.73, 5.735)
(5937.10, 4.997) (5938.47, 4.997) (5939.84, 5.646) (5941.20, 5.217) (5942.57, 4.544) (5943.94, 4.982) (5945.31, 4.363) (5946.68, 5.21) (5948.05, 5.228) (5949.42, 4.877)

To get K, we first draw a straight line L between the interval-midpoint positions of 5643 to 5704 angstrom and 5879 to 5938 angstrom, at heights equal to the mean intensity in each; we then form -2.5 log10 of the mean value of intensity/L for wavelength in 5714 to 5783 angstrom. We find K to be -0.09 mag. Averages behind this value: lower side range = 4.36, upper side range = 4.15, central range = 4.68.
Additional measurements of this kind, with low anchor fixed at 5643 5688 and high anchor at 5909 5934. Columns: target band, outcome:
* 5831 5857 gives -0.10 mag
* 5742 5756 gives -0.08 mag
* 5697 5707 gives -0.06 mag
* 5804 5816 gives -0.17 mag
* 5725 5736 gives -0.14 mag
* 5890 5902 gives 0.25 mag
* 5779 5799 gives -0.08 mag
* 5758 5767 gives -0.13 mag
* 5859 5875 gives -0.08 mag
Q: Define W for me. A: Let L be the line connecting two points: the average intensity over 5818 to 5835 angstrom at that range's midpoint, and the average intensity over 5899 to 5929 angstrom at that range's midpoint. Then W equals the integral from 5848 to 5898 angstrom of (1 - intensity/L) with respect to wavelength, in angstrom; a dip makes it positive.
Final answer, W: 3.22 angstrom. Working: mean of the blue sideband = 4.45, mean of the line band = 4.15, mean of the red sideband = 4.42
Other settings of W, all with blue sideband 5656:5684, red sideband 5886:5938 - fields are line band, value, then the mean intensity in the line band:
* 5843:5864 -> -1.3 angstrom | 4.46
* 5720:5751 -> -2.3 angstrom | 4.67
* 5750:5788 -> -3.2 angstrom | 4.67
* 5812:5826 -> -2.1 angstrom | 4.87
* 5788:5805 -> -1.3 angstrom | 4.6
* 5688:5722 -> -1.3 angstrom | 4.54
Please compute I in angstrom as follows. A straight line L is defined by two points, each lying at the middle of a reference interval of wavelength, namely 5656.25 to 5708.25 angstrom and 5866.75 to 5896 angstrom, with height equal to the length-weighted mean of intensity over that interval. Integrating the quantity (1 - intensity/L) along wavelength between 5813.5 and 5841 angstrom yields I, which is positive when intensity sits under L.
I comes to -3.6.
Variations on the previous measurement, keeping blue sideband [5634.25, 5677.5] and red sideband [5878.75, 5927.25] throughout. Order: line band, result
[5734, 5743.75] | -1.0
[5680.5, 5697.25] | -1.3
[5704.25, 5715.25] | -0.9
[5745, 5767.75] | -3.2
